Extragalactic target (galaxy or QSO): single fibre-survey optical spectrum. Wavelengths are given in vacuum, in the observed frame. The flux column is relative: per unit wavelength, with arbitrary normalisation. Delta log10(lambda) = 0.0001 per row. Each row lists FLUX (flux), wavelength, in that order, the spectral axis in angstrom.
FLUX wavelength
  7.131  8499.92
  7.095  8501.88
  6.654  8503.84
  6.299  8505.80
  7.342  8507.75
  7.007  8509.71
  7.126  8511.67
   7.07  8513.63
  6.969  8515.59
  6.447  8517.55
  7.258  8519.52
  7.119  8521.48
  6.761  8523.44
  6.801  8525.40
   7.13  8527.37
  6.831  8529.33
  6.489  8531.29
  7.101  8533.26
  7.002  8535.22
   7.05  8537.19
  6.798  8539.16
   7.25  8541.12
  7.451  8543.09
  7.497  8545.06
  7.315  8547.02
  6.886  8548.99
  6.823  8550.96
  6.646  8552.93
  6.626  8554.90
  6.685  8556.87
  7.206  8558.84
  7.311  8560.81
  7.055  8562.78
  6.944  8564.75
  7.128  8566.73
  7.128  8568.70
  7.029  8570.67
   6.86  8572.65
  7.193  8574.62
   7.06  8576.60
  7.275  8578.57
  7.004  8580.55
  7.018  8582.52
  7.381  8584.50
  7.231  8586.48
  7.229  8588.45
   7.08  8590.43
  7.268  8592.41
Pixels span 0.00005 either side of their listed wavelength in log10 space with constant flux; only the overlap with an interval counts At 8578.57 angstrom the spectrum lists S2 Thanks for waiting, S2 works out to 7.275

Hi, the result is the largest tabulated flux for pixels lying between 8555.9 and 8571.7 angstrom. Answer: 7.311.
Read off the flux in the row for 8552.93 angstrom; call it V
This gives 6.646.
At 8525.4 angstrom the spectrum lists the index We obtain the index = 6.801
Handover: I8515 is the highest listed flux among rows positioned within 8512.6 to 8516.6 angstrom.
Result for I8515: 7.07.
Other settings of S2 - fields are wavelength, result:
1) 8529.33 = 6.831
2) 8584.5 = 7.381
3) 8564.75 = 6.944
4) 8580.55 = 7.004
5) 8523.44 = 6.761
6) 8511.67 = 7.126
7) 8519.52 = 7.258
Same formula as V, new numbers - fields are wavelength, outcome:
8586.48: 7.231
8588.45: 7.229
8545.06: 7.497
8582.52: 7.018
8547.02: 7.315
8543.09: 7.451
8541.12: 7.25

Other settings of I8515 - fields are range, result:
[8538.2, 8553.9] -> 7.497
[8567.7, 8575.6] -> 7.193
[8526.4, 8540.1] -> 7.13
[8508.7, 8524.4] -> 7.258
